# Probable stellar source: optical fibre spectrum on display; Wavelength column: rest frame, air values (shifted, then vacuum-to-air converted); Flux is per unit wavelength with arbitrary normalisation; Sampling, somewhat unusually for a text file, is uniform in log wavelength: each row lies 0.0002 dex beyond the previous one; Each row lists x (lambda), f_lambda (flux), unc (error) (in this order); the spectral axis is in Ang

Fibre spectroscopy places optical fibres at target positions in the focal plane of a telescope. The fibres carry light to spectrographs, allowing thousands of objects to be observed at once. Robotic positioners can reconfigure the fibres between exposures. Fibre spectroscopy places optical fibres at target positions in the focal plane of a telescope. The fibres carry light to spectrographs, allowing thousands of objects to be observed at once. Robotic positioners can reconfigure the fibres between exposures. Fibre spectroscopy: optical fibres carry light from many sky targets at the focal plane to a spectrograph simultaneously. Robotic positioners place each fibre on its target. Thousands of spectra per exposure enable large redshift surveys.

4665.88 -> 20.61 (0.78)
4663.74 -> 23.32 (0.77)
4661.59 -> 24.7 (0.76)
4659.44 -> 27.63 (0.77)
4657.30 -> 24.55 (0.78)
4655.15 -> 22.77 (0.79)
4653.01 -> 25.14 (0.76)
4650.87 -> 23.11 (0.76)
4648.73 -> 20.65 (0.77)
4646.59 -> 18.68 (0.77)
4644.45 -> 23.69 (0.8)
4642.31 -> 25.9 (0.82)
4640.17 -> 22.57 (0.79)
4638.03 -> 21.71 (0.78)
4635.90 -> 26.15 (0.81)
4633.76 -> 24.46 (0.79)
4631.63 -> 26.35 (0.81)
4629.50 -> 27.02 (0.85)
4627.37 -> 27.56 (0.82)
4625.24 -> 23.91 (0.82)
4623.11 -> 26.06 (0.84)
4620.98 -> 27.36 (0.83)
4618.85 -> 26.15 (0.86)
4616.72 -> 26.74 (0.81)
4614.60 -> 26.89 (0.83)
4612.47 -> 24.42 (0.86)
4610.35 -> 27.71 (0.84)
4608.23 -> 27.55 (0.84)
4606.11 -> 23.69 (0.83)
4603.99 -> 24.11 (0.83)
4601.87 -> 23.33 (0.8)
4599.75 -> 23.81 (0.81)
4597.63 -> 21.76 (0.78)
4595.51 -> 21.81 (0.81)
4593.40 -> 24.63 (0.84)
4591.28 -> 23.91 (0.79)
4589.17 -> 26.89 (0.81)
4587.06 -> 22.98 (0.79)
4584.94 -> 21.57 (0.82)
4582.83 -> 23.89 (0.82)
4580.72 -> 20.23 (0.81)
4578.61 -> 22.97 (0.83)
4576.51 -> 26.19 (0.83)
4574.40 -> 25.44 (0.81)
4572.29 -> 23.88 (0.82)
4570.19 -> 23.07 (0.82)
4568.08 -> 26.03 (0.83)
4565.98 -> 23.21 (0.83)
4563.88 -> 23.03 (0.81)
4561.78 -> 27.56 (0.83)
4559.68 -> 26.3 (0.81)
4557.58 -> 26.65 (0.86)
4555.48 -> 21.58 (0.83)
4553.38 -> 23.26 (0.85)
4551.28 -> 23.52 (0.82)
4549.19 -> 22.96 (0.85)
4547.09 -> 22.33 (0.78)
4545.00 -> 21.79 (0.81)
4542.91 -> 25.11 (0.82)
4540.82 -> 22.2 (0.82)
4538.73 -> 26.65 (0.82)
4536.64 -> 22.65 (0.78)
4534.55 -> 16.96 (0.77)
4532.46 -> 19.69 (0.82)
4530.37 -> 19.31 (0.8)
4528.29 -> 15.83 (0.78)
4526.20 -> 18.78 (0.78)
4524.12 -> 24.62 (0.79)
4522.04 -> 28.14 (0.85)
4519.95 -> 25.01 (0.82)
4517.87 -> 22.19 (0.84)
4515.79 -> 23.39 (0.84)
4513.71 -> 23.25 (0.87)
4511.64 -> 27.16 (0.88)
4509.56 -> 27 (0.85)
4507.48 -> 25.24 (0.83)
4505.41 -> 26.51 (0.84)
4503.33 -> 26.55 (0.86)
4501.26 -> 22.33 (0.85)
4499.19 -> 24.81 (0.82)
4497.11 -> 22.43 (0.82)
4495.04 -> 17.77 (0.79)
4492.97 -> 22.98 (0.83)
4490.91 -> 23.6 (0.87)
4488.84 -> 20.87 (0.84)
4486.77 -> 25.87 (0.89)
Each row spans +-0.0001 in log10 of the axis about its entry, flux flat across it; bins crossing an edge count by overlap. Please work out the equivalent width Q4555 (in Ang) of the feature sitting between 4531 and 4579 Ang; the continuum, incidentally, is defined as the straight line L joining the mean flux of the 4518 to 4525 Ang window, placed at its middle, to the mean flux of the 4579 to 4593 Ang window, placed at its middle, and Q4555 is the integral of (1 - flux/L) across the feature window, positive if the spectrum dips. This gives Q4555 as 1.40 Ang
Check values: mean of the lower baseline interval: 25.5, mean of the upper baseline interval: 23.3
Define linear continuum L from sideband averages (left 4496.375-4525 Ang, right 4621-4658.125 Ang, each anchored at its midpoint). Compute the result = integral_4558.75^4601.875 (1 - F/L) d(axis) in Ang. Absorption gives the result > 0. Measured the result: 1.1 Ang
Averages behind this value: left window 24.9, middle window 23.9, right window 24.2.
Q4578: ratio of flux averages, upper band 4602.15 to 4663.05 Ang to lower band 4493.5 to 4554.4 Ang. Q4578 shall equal 1.08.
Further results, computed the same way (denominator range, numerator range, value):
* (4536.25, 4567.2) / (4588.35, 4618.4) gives 1.04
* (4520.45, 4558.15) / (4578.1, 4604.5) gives 1.04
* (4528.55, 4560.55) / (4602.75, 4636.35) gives 1.15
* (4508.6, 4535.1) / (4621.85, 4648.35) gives 1.09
